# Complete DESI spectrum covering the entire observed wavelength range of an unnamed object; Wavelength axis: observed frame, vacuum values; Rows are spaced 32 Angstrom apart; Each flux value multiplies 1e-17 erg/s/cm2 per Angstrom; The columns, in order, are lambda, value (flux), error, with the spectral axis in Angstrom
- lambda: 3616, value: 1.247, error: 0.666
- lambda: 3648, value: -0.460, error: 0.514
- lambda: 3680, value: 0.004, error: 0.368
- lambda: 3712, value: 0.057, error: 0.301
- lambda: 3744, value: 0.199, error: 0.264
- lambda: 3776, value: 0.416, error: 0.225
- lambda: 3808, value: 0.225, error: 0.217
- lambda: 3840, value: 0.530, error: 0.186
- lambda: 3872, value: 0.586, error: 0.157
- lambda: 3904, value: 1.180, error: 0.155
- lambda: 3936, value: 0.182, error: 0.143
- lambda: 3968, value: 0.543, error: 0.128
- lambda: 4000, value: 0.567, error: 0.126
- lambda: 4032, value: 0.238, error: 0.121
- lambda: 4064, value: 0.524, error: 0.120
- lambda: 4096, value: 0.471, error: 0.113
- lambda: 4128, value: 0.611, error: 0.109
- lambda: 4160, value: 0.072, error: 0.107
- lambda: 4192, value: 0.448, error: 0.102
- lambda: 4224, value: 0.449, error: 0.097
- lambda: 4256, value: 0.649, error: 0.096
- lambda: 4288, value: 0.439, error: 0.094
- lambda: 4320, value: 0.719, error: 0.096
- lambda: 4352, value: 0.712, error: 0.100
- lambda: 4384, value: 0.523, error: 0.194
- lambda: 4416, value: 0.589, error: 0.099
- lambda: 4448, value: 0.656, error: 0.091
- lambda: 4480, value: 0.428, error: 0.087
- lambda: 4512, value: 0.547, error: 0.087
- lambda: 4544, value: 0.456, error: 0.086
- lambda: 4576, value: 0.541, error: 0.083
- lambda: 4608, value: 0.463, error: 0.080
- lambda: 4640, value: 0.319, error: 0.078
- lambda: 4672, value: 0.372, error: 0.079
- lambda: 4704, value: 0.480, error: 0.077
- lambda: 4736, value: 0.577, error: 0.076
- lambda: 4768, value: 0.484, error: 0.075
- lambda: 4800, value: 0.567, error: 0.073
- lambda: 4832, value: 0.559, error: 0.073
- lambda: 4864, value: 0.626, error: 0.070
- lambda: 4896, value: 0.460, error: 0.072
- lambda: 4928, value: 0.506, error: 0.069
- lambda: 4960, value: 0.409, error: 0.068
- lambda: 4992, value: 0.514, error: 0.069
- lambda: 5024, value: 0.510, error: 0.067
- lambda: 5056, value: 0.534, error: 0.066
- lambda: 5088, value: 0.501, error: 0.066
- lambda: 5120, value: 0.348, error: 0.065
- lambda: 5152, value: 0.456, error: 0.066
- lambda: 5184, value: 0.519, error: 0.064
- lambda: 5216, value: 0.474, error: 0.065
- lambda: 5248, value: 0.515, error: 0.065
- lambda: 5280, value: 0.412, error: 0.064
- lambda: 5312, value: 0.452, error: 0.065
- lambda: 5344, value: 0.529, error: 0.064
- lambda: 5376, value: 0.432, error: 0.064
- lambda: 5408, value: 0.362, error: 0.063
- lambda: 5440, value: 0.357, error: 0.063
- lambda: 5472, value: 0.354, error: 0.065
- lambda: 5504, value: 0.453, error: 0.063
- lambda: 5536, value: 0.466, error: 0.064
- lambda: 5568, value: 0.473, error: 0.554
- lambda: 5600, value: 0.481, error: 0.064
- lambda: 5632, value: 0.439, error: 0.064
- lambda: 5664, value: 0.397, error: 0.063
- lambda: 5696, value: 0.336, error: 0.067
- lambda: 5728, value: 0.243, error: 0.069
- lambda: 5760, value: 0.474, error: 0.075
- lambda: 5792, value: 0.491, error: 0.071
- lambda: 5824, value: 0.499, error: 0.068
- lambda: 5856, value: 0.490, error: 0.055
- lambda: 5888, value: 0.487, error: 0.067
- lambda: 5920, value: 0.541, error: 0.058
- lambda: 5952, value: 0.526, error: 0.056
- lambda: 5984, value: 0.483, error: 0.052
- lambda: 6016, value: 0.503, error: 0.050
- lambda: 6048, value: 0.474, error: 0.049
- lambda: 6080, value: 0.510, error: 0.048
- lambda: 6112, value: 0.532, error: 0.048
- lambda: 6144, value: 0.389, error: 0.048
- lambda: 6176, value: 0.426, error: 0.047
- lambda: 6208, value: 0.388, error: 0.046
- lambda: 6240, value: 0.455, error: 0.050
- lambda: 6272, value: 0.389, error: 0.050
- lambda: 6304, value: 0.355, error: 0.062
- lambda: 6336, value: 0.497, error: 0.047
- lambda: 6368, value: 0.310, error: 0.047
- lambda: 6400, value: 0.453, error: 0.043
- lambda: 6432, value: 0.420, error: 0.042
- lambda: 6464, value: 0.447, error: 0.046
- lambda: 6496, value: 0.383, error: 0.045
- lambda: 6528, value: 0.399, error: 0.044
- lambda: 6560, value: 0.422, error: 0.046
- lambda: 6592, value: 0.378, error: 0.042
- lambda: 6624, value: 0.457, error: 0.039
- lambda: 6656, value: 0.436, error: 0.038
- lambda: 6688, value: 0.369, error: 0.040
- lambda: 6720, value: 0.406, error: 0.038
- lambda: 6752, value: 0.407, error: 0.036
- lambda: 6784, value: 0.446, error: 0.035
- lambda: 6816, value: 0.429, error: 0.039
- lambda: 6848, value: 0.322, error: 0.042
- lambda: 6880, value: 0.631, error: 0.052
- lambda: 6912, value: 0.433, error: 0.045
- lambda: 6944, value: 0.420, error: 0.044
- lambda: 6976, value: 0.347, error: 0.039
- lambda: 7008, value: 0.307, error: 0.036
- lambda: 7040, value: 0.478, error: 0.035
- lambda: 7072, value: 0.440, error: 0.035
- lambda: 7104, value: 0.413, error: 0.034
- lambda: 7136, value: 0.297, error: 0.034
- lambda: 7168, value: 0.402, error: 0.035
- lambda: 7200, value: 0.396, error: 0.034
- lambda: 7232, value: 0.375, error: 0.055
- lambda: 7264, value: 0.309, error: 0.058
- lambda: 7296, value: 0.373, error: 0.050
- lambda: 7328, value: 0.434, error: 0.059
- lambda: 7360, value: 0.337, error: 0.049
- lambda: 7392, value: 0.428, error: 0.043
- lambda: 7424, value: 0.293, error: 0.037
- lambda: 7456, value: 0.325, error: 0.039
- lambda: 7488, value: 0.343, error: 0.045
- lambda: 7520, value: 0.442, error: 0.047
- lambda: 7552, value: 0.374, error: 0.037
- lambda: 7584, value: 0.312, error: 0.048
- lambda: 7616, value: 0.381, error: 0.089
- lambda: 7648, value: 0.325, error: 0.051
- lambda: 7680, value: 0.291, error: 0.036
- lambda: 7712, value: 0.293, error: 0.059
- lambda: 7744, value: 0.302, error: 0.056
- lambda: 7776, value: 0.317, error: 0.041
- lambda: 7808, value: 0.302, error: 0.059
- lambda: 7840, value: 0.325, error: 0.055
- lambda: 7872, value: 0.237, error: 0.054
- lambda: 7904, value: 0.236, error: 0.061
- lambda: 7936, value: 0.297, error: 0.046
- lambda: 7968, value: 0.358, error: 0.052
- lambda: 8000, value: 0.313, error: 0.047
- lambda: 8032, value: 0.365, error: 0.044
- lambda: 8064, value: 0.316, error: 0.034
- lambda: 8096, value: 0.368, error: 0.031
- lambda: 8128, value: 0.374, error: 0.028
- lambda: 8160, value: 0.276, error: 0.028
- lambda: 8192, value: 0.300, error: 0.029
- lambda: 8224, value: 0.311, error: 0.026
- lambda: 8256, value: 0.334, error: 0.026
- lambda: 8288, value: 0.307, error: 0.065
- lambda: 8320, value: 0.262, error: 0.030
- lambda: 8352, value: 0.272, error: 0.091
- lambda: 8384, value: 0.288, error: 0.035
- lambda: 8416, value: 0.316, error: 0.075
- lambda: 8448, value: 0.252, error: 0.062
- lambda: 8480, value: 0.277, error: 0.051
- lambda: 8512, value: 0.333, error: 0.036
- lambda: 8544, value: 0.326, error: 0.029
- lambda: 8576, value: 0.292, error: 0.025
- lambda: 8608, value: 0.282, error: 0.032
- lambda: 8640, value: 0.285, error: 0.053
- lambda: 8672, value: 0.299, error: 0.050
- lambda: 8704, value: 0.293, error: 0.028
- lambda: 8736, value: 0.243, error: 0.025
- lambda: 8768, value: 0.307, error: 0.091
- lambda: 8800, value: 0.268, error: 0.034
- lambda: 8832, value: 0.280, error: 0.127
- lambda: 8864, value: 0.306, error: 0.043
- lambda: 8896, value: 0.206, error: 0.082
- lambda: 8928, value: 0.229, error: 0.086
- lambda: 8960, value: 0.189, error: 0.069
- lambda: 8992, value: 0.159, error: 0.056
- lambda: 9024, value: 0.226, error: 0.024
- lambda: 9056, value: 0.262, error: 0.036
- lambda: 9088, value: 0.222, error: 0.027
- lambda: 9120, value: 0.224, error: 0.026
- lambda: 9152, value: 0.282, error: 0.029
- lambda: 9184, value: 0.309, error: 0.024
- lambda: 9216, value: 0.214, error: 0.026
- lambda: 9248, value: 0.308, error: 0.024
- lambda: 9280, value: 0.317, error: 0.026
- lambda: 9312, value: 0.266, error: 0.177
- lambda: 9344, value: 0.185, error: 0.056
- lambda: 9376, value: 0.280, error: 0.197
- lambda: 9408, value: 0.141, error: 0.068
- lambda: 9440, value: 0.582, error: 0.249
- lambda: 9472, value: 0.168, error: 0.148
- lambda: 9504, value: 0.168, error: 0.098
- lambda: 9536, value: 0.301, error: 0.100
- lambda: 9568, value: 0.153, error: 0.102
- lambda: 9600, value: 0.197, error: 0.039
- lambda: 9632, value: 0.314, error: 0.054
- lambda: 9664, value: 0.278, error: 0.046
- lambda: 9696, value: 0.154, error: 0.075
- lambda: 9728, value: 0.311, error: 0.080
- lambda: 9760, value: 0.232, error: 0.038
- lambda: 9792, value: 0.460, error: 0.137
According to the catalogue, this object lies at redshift 0.049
